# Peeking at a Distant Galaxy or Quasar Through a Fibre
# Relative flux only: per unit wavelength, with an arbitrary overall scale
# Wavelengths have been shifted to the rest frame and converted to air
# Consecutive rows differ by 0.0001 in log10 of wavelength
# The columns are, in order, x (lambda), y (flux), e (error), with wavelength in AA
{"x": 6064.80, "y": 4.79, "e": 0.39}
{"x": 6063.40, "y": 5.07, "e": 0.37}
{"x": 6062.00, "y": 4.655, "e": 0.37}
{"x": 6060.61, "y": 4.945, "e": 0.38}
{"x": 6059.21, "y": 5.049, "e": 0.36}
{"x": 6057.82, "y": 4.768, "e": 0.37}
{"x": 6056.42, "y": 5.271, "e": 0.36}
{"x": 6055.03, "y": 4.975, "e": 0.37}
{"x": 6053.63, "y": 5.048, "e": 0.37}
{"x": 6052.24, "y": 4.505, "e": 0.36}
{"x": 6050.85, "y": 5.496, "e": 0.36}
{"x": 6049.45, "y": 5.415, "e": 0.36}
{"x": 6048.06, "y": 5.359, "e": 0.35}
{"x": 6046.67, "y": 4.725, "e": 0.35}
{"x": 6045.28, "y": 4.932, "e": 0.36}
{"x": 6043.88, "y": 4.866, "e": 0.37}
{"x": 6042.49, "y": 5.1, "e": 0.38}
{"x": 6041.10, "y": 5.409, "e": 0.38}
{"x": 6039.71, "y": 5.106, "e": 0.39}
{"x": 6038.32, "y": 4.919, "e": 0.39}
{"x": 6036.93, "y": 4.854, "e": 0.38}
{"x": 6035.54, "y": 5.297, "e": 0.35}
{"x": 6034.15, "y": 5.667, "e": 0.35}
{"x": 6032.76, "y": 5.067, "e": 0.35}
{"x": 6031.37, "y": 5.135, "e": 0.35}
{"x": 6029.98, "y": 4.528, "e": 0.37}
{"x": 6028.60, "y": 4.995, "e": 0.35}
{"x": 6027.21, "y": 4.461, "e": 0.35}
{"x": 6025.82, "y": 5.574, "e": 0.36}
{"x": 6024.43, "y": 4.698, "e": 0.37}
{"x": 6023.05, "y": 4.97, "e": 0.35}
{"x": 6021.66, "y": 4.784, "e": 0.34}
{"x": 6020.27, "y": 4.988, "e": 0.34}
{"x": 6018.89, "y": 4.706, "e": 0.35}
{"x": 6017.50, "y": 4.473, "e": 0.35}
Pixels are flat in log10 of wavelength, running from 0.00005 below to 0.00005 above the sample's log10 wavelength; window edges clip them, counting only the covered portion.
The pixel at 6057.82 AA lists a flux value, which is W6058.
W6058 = 4.768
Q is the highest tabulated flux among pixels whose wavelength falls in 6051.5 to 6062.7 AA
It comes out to 5.271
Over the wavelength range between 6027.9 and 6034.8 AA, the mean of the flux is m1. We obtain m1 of 5.08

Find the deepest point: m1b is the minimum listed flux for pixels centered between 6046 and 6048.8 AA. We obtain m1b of 4.725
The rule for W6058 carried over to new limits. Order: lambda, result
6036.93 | 4.854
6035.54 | 5.297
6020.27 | 4.988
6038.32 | 4.919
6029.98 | 4.528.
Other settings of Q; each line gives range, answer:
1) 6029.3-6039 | 5.667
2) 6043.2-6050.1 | 5.415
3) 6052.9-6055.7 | 5.048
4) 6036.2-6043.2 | 5.409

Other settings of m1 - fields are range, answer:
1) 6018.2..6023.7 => 4.86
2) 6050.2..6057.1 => 5.06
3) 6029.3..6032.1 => 4.83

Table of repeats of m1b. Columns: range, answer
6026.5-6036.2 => 4.461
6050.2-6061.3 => 4.505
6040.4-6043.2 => 5.1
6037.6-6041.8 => 4.919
